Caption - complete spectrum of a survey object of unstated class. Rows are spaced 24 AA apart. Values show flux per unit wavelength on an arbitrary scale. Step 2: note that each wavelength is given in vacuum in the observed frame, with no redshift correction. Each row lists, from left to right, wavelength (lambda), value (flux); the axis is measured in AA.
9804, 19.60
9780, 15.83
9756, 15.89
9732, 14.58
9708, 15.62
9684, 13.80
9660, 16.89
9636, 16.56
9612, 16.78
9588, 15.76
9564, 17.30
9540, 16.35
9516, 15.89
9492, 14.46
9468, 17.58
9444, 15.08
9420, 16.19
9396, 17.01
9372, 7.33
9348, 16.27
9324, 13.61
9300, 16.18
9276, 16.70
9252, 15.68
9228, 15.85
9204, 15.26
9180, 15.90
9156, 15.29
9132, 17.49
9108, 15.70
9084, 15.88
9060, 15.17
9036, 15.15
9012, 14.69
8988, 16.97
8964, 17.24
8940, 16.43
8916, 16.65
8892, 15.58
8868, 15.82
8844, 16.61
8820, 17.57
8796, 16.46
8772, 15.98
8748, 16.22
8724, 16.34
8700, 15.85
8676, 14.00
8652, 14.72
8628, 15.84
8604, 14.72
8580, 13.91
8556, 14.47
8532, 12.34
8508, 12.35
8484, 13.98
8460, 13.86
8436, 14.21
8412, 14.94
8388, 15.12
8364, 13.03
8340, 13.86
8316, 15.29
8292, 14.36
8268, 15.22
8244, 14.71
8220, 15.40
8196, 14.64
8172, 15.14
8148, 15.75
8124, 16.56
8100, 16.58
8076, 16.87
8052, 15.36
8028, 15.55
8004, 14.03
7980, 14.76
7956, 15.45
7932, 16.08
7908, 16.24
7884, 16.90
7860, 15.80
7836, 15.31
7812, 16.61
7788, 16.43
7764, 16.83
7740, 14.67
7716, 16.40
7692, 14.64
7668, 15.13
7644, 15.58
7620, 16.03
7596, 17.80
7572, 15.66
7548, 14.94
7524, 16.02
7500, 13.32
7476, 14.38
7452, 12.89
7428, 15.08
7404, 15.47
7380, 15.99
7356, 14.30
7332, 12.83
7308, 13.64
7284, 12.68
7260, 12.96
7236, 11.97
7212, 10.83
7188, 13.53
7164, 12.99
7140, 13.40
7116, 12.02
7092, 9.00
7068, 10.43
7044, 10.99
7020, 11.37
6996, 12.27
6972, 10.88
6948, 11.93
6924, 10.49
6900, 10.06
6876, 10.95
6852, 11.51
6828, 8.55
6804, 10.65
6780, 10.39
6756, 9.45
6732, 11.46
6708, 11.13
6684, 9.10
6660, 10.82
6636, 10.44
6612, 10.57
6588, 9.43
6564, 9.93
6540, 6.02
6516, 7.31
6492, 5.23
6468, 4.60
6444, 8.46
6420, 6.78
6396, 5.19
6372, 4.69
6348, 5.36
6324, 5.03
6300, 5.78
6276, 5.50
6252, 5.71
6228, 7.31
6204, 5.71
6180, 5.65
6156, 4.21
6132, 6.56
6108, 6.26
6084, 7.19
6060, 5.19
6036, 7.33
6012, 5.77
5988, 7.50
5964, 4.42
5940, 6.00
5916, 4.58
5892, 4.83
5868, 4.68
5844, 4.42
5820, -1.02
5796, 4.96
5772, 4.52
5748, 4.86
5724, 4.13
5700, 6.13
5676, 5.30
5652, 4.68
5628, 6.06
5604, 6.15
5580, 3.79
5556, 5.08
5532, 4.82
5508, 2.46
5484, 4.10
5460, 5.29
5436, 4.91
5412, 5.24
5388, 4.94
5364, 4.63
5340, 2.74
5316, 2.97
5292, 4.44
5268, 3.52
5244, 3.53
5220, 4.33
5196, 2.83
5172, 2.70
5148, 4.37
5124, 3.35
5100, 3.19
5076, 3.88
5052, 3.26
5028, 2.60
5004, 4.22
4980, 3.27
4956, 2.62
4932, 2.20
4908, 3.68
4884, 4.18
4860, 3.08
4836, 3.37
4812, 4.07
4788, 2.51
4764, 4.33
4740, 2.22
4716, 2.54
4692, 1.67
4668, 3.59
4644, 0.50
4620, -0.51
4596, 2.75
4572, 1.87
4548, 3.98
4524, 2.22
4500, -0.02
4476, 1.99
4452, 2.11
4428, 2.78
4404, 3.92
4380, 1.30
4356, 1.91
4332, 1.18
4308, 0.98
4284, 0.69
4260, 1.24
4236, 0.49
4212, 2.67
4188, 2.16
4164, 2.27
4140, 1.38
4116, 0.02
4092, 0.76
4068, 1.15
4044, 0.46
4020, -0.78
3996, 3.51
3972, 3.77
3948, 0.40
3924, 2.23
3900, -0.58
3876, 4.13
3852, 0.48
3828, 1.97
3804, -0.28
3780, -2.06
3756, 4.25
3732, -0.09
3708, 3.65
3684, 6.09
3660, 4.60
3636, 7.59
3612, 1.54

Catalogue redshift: 0.65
